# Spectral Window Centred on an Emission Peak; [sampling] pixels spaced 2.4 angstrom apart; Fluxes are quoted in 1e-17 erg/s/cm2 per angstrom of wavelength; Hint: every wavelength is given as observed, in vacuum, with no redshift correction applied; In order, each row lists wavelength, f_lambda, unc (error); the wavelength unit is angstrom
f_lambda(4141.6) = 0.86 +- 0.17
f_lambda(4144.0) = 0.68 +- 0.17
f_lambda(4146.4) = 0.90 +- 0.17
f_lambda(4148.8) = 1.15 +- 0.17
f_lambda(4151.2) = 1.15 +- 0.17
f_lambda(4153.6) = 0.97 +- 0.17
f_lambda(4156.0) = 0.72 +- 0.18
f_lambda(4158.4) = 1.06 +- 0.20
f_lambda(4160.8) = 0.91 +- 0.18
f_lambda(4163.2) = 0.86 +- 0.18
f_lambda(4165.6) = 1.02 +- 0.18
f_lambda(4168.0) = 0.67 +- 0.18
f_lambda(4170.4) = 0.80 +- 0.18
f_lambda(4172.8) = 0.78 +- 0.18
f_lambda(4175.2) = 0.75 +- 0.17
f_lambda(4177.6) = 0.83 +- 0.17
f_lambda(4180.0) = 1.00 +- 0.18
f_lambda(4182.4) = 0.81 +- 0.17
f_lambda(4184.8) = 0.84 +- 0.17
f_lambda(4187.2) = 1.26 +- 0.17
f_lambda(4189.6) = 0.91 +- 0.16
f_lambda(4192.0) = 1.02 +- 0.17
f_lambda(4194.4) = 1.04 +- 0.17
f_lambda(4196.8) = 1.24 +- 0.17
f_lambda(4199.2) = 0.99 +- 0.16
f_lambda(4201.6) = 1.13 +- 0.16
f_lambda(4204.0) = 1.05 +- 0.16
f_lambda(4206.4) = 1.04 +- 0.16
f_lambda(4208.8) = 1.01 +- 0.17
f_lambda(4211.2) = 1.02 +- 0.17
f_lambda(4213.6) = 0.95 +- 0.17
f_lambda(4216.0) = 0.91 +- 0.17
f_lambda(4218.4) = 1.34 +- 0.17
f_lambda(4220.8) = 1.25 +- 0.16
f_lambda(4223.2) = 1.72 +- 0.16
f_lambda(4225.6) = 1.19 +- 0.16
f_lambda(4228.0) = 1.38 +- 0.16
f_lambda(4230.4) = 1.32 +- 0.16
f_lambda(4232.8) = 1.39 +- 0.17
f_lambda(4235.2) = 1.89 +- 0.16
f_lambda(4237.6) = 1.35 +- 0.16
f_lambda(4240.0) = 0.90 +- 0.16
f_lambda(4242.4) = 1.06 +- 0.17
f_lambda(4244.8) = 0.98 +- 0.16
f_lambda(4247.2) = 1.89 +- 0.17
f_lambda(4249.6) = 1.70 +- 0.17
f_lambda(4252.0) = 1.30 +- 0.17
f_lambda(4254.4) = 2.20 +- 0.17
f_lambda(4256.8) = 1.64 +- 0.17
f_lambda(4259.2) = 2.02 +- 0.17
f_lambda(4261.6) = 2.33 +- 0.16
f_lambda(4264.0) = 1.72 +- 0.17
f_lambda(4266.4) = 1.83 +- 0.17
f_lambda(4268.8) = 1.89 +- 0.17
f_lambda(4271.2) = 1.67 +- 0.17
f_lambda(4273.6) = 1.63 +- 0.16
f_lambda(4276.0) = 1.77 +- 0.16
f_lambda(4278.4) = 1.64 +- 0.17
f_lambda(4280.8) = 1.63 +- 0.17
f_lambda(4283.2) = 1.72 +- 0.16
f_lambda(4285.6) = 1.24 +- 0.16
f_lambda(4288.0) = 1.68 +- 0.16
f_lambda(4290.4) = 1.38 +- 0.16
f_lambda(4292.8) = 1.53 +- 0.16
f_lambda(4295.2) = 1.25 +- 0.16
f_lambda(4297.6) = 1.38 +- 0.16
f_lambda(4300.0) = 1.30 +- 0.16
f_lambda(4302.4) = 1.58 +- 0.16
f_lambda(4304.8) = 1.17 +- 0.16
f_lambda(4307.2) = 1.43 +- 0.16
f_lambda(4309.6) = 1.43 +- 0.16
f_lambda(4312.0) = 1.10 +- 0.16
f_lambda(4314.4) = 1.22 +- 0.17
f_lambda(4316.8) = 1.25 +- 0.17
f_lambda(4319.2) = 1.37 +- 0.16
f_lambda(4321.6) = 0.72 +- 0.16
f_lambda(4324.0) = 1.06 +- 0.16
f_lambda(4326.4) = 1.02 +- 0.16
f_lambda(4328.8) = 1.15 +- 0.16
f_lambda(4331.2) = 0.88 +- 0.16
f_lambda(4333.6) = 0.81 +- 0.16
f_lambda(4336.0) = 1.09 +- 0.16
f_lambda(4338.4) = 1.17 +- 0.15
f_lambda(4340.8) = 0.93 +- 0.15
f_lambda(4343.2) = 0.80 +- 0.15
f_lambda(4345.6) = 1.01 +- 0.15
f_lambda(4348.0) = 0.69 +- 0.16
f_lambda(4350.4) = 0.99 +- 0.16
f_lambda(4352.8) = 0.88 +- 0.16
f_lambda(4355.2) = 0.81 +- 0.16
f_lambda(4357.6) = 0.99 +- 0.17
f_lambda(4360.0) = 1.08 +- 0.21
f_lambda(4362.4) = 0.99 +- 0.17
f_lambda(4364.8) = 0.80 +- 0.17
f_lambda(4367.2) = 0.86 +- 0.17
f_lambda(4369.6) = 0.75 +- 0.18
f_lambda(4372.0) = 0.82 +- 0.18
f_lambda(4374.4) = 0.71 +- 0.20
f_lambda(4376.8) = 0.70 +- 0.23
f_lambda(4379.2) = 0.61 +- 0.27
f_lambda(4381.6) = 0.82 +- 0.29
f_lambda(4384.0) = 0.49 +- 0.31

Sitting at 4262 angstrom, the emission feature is C IV 1549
